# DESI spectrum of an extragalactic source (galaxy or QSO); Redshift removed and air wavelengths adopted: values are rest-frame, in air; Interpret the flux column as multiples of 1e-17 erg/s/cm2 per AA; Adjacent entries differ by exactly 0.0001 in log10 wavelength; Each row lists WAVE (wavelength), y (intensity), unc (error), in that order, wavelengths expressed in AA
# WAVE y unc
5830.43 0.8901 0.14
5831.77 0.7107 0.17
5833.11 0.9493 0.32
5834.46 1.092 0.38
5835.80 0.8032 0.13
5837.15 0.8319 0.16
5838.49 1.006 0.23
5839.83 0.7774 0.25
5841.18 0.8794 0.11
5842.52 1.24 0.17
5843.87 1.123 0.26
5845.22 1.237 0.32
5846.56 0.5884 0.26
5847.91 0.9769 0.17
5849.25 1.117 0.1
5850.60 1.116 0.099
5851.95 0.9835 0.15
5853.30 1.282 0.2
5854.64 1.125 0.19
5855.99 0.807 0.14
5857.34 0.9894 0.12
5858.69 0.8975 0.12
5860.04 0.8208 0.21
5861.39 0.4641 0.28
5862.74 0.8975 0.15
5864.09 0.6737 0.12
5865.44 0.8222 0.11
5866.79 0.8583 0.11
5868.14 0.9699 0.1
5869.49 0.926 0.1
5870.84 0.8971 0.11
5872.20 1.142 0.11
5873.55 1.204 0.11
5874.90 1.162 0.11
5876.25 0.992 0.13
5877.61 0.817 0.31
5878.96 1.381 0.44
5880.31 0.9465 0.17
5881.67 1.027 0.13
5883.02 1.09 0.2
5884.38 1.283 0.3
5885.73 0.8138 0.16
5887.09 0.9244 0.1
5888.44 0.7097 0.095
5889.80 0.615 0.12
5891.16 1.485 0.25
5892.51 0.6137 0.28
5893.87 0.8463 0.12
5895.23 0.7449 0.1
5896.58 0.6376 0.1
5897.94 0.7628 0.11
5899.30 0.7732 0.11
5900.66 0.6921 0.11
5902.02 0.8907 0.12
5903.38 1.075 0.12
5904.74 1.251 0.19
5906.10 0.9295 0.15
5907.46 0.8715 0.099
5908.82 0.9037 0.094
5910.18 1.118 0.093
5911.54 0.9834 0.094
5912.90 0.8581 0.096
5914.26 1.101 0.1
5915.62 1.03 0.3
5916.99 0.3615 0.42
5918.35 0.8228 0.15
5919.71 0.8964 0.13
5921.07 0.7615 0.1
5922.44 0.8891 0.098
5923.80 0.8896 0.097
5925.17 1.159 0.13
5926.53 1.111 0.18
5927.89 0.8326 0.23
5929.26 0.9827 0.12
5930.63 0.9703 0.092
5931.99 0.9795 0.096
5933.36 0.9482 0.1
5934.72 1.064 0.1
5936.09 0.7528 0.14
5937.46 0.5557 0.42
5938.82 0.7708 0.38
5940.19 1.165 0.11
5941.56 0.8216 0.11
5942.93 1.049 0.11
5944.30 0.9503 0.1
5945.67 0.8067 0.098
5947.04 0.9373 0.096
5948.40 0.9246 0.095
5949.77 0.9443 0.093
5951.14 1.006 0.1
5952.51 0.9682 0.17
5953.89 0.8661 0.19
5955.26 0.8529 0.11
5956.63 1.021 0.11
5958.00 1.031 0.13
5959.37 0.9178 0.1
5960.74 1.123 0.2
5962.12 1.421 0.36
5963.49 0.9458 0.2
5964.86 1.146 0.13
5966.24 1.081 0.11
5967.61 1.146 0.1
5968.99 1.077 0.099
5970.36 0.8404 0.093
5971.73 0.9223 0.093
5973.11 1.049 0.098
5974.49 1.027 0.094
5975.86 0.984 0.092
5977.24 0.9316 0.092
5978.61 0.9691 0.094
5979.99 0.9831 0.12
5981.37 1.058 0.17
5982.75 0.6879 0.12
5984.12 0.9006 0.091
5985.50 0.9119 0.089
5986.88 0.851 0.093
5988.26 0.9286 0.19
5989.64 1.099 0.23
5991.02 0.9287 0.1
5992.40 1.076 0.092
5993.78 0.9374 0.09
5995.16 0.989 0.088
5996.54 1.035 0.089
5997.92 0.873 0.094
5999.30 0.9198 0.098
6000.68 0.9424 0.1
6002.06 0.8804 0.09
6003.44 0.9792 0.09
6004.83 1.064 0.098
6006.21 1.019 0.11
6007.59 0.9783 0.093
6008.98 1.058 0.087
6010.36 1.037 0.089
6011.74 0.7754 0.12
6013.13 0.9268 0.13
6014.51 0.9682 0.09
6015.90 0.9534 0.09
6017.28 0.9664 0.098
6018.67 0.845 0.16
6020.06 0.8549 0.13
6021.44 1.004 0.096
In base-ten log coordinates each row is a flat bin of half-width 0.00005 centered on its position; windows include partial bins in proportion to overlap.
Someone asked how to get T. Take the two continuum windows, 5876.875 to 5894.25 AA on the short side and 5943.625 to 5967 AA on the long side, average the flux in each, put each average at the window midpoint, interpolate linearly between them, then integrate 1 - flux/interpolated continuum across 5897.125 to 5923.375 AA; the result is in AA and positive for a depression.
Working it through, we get 2.31 AA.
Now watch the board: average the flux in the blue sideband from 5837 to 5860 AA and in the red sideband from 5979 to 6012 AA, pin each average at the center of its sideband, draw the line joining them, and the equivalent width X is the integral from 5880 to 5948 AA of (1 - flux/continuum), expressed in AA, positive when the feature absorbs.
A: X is 4.9 AA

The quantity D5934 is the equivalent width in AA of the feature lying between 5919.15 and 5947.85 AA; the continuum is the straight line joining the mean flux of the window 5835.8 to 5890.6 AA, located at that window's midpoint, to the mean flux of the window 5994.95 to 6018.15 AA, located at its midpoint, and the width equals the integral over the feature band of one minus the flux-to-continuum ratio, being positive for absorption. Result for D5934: 1.2 AA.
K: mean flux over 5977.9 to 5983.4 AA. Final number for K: 0.926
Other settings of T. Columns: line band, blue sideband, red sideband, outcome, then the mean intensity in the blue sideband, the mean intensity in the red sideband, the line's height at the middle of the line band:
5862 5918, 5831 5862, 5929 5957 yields 0.5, 0.949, 0.919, 0.936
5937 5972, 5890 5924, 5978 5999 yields -2.1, 0.884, 0.948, 0.921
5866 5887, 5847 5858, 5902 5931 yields -0.6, 1.04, 0.941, 1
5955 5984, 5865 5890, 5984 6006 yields -1.3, 0.986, 0.96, 0.966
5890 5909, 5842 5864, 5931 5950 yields 1.0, 0.969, 0.906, 0.935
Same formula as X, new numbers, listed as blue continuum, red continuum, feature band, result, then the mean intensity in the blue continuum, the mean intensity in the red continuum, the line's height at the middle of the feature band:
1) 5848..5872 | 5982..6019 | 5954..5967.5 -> -1.6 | 0.926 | 0.947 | 0.941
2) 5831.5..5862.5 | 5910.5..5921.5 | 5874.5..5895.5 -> -1.5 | 0.951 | 0.863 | 0.903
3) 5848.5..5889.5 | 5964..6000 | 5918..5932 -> 0.5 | 0.968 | 0.975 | 0.971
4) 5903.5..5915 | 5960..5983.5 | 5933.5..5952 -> 2.0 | 1.01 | 1.02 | 1.01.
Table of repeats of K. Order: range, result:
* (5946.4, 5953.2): 0.957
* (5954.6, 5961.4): 0.99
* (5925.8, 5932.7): 0.977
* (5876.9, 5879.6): 1.09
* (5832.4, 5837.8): 0.917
